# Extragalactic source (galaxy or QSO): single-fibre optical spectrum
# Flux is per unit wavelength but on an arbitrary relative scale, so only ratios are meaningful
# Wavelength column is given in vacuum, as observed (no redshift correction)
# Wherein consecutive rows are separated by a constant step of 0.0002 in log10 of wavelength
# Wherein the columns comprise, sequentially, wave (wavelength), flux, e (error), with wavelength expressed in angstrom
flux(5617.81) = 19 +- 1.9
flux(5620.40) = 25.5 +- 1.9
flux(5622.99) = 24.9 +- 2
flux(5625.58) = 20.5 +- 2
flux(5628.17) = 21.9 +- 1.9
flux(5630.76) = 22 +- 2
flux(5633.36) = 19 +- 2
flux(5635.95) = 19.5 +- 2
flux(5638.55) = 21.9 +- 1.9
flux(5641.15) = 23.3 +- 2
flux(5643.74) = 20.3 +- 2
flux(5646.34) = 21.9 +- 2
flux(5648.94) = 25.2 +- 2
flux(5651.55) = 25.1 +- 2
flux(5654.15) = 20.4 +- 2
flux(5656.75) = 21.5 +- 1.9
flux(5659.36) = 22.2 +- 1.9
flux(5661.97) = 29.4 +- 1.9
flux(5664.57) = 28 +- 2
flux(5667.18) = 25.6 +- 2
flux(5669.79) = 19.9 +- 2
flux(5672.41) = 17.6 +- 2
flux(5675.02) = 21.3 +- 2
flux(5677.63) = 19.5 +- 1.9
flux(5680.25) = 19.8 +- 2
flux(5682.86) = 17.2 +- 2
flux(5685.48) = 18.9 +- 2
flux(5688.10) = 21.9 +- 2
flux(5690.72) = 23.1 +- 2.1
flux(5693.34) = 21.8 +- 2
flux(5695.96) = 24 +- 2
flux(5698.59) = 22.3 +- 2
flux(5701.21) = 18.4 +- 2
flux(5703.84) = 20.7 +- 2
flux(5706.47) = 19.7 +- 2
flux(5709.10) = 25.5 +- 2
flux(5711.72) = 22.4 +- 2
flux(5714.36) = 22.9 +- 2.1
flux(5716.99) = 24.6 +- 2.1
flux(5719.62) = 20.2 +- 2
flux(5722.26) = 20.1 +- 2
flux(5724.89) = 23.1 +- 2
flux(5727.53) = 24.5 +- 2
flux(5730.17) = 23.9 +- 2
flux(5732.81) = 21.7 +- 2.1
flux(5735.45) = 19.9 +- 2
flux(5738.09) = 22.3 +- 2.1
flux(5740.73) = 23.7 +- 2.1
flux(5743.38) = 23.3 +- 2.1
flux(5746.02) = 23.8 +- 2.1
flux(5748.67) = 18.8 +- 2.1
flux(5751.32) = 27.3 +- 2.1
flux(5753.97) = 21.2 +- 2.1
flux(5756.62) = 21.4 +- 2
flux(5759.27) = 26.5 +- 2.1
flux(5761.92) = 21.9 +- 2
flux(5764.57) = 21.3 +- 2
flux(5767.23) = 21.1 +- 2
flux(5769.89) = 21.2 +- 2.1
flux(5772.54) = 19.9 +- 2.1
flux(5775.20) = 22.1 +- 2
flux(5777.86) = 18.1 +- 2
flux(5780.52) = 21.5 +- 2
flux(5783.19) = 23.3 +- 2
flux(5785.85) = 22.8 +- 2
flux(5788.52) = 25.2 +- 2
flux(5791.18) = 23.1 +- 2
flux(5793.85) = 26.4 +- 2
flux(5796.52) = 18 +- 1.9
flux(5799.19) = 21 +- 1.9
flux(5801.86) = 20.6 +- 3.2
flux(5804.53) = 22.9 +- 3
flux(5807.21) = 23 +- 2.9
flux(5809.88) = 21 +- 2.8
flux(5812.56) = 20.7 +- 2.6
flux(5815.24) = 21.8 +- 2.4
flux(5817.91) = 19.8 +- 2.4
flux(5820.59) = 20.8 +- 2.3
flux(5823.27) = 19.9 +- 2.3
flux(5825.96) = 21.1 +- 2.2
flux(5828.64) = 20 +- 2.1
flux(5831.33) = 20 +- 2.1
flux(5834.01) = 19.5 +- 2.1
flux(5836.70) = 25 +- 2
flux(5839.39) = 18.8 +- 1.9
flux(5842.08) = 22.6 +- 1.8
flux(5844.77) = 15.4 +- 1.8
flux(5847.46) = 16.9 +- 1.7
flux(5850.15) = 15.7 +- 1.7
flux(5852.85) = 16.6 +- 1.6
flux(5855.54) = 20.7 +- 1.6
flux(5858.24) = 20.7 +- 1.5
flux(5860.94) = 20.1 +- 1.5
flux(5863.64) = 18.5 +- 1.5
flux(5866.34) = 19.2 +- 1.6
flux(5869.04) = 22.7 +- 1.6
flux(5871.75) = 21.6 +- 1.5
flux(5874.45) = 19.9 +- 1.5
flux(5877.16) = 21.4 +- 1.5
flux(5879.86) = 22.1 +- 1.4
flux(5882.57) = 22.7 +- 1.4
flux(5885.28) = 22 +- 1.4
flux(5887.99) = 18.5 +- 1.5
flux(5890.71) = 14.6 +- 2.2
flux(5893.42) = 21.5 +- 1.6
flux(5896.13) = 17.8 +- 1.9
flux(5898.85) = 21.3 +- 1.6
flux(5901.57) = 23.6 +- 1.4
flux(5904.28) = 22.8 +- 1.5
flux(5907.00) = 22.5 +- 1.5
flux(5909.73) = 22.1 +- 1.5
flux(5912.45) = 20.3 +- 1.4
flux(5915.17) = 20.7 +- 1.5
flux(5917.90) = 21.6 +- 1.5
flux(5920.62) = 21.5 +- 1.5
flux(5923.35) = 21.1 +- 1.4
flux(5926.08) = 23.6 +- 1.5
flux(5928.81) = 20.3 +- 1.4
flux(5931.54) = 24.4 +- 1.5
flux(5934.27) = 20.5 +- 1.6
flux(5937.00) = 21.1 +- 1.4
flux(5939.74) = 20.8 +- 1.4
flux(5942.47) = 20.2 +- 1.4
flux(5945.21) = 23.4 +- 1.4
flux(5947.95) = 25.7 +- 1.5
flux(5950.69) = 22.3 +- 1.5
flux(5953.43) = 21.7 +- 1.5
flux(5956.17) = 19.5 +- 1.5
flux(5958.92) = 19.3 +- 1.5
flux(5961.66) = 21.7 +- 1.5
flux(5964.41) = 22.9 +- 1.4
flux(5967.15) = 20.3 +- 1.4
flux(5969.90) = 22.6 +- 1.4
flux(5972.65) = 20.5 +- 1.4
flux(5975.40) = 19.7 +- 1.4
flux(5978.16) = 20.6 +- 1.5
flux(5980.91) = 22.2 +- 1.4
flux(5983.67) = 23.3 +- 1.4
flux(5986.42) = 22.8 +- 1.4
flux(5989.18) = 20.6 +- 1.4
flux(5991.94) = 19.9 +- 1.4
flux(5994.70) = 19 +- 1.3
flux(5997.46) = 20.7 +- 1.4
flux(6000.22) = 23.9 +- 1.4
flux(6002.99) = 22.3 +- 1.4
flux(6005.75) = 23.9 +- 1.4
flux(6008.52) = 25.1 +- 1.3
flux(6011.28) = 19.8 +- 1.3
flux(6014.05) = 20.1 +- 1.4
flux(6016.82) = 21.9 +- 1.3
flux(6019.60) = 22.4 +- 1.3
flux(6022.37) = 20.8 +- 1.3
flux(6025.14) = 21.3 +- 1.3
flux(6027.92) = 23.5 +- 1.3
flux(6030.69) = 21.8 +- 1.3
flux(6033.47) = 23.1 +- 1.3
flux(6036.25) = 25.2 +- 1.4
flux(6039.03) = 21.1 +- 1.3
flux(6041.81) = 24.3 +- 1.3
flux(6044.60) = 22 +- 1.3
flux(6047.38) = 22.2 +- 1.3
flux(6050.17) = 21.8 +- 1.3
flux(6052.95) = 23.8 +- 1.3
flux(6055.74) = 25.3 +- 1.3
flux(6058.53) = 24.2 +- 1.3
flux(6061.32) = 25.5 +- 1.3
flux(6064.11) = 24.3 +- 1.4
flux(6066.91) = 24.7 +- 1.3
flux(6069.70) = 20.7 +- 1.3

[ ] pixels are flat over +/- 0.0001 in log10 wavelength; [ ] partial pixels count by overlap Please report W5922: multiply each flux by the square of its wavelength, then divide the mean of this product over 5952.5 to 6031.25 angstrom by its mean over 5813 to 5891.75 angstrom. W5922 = 1.13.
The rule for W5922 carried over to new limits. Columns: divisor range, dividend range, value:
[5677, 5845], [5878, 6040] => 1.07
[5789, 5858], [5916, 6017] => 1.11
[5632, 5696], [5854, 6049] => 1.08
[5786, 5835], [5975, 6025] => 1.08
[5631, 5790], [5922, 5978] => 1.06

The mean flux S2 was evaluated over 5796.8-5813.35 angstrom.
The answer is 21.3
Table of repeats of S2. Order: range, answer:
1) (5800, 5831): 21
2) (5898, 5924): 21.8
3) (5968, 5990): 21.5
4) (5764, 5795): 22.2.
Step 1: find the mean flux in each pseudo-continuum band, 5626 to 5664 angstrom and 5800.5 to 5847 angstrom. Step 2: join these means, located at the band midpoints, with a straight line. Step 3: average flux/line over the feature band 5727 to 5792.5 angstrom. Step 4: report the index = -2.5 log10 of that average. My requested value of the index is -0.05 mag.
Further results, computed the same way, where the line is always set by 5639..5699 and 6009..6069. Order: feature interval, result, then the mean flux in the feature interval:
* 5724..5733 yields -0.058 mag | 23.5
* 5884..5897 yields 0.192 mag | 18.9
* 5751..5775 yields 0.006 mag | 22.2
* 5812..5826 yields 0.091 mag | 20.6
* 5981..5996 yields 0.075 mag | 21.2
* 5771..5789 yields 0.034 mag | 21.7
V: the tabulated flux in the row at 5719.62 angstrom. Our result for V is 20.2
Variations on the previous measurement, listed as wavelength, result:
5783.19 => 23.3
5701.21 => 18.4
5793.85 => 26.4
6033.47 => 23.1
